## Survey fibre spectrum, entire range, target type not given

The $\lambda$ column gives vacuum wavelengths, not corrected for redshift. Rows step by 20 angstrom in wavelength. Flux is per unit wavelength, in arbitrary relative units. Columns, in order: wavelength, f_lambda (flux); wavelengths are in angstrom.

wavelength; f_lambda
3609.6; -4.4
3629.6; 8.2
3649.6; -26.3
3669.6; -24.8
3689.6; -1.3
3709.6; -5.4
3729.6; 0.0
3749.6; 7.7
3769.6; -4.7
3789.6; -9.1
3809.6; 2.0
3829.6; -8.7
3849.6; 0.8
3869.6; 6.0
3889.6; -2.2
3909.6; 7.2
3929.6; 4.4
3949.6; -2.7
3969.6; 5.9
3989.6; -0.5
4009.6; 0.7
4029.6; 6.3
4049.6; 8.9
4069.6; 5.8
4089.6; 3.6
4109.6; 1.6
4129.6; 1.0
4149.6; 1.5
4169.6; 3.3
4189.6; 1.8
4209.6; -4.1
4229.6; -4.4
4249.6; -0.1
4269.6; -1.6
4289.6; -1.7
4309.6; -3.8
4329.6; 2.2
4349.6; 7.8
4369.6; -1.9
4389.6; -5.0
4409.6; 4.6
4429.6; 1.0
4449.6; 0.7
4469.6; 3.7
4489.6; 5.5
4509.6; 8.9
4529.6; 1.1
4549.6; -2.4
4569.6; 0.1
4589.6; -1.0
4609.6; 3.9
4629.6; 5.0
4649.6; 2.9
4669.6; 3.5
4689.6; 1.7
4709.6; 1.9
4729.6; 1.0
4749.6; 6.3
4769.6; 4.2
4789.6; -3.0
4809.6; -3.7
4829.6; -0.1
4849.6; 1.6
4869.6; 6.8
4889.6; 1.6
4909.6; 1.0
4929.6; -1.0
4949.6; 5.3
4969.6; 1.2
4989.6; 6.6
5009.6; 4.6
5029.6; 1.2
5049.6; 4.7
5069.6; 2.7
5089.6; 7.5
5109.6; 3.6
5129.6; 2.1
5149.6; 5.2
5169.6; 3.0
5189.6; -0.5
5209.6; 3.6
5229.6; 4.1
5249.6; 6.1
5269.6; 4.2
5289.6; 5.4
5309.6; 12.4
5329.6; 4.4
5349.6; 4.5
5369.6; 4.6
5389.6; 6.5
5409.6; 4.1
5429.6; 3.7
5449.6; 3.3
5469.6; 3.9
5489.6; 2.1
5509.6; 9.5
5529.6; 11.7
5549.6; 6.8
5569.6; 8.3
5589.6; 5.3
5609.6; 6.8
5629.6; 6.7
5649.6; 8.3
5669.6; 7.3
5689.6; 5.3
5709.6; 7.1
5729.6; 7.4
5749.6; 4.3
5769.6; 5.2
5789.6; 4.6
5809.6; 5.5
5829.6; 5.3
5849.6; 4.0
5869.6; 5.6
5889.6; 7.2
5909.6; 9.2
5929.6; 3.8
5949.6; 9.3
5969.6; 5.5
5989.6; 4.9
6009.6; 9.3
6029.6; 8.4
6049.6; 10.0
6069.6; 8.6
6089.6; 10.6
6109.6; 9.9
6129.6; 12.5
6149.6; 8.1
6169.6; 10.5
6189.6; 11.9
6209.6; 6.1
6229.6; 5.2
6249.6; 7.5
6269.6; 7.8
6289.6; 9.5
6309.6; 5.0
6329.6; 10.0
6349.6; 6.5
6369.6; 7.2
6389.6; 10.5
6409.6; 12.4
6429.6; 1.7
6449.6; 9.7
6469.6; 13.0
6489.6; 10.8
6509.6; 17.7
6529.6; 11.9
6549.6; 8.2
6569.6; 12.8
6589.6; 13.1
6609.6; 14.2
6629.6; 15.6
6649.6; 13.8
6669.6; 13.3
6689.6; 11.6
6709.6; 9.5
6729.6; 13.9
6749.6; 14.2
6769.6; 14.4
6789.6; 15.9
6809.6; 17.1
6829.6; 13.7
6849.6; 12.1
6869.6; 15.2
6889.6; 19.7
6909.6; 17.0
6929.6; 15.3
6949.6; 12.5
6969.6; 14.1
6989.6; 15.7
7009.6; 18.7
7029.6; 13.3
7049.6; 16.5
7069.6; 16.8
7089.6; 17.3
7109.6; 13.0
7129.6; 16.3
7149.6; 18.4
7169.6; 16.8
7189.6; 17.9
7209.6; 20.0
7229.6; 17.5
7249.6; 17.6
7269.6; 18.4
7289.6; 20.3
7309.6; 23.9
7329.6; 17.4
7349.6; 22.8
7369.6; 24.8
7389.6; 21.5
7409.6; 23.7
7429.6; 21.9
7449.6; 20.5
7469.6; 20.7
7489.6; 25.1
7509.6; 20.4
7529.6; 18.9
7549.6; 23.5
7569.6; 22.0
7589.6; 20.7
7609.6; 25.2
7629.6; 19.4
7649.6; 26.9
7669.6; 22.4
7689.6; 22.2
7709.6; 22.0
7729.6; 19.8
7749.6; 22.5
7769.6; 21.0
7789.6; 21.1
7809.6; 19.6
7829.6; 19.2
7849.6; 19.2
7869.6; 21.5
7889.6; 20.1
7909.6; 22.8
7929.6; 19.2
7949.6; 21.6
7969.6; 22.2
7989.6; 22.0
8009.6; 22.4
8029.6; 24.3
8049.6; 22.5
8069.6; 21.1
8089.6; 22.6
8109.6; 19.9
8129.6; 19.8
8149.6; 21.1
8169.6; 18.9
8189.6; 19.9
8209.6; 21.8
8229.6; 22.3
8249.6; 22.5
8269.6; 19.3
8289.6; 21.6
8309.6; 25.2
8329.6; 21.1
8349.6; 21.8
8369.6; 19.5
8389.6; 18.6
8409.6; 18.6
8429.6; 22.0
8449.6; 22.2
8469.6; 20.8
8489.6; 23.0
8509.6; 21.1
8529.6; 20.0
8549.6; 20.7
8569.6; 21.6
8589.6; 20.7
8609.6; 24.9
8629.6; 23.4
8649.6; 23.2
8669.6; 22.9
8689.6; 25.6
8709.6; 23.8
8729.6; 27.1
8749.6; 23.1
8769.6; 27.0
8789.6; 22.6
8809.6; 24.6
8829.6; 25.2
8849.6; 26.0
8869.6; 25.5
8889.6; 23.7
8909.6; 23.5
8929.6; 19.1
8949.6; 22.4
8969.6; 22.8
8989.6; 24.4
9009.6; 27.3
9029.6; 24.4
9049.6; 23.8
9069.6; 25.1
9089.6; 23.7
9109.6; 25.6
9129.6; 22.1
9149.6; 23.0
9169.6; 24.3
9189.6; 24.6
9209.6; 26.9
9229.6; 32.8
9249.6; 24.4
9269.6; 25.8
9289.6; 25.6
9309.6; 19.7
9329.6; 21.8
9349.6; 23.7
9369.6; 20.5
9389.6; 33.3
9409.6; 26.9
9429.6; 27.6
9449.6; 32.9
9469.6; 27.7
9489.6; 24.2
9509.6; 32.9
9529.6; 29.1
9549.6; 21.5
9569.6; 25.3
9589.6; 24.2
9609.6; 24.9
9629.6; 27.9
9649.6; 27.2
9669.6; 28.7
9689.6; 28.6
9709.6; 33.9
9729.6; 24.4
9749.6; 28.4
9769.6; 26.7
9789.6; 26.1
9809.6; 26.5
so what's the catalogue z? 0.62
